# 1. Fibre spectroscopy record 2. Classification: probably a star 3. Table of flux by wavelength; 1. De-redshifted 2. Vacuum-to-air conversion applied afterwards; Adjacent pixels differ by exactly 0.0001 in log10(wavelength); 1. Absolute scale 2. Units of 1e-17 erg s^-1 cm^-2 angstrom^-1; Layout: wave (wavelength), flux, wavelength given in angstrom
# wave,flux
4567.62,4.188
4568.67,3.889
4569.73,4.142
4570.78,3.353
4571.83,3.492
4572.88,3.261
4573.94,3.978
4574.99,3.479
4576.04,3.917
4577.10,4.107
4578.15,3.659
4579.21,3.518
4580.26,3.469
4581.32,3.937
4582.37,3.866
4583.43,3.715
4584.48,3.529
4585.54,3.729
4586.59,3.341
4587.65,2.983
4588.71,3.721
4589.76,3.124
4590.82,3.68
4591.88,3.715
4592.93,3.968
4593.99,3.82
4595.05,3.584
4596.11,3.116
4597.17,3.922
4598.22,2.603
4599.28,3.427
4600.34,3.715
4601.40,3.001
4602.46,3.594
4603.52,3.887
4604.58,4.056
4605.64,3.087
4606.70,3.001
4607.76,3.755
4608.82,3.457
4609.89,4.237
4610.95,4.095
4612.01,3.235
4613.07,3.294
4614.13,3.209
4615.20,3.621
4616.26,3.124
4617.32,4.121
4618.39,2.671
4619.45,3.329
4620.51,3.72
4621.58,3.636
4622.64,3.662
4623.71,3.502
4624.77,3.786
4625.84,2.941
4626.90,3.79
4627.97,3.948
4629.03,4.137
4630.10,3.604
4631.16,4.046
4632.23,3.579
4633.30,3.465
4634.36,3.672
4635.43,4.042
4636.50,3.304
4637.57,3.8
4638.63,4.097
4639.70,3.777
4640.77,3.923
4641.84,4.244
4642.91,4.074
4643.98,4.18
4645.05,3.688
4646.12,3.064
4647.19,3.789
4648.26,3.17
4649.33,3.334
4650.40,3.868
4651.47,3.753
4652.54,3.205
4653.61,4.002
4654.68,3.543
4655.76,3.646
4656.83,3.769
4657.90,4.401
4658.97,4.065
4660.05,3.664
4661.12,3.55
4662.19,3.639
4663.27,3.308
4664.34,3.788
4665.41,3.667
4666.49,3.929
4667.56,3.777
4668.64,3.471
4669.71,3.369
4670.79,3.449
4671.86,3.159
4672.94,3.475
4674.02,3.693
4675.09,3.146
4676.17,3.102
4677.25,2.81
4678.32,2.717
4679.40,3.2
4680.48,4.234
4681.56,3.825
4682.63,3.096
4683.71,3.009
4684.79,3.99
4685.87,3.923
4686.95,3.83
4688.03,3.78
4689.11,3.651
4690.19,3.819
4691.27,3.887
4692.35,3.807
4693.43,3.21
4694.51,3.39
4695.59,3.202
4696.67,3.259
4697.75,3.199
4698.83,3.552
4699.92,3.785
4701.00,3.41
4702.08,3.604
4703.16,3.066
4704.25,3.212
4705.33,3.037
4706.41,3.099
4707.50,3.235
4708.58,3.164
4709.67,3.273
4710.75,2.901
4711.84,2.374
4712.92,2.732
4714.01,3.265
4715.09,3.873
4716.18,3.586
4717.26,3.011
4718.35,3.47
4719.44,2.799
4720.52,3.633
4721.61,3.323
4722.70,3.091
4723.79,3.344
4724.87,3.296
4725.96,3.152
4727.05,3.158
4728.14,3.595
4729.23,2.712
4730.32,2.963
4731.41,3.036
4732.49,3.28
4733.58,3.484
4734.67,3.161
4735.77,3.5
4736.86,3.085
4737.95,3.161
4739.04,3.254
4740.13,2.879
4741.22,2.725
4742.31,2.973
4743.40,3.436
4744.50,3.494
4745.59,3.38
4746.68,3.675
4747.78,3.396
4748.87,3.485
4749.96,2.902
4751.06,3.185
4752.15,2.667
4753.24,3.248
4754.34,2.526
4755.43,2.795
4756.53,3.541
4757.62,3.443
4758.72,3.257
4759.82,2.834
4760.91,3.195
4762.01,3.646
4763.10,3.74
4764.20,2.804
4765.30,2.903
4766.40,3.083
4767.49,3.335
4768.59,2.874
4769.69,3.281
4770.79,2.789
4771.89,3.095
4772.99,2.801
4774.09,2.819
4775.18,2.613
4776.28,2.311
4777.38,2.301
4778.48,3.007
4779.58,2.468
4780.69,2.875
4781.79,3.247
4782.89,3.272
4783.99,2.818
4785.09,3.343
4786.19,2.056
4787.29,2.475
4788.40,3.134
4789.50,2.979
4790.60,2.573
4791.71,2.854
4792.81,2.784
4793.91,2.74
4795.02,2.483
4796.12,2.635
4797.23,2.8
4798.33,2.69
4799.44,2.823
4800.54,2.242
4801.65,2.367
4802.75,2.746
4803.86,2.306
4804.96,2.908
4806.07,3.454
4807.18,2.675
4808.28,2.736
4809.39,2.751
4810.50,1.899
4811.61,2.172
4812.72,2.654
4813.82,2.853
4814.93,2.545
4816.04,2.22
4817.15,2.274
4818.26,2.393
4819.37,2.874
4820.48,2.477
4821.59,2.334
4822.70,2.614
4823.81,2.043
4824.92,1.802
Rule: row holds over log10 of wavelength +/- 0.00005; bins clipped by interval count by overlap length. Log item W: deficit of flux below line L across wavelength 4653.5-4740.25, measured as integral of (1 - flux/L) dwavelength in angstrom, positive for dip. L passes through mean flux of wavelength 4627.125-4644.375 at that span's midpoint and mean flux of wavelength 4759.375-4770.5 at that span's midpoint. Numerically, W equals 3.5 angstrom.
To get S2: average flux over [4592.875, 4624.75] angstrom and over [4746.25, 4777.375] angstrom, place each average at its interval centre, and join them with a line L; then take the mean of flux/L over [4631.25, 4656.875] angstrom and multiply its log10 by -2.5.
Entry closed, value -0.09 mag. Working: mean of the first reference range 3.51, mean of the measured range 3.71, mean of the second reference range 3.06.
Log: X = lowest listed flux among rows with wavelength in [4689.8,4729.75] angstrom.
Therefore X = 2.374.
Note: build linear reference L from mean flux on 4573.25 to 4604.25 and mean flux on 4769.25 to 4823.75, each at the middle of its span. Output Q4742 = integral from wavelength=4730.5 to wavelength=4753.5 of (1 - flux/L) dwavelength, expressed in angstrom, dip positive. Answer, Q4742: -2.3 angstrom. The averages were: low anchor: 3.59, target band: 3.21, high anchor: 2.68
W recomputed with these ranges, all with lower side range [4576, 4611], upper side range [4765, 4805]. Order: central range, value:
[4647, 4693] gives -4.6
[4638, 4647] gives -1.3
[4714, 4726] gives -1.1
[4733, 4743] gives -0.6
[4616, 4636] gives -1.0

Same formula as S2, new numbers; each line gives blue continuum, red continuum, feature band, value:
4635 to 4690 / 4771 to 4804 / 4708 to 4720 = 0.04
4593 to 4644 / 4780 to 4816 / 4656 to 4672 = -0.09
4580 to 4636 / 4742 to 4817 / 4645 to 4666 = -0.08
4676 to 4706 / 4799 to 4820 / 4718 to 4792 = -0.03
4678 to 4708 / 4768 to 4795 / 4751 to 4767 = -0.05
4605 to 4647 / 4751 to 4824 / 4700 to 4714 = 0.03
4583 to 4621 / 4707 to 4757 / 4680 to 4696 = -0.11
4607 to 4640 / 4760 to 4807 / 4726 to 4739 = -0.03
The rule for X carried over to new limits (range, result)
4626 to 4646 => 3.304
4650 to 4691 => 2.717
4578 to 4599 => 2.603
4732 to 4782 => 2.301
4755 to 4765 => 2.795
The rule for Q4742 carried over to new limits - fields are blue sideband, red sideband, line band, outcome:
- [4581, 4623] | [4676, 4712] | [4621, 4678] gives -3.2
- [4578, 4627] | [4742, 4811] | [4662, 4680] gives -0.6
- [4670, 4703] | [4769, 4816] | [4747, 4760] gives -0.6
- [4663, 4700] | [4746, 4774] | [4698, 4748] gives 1.1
